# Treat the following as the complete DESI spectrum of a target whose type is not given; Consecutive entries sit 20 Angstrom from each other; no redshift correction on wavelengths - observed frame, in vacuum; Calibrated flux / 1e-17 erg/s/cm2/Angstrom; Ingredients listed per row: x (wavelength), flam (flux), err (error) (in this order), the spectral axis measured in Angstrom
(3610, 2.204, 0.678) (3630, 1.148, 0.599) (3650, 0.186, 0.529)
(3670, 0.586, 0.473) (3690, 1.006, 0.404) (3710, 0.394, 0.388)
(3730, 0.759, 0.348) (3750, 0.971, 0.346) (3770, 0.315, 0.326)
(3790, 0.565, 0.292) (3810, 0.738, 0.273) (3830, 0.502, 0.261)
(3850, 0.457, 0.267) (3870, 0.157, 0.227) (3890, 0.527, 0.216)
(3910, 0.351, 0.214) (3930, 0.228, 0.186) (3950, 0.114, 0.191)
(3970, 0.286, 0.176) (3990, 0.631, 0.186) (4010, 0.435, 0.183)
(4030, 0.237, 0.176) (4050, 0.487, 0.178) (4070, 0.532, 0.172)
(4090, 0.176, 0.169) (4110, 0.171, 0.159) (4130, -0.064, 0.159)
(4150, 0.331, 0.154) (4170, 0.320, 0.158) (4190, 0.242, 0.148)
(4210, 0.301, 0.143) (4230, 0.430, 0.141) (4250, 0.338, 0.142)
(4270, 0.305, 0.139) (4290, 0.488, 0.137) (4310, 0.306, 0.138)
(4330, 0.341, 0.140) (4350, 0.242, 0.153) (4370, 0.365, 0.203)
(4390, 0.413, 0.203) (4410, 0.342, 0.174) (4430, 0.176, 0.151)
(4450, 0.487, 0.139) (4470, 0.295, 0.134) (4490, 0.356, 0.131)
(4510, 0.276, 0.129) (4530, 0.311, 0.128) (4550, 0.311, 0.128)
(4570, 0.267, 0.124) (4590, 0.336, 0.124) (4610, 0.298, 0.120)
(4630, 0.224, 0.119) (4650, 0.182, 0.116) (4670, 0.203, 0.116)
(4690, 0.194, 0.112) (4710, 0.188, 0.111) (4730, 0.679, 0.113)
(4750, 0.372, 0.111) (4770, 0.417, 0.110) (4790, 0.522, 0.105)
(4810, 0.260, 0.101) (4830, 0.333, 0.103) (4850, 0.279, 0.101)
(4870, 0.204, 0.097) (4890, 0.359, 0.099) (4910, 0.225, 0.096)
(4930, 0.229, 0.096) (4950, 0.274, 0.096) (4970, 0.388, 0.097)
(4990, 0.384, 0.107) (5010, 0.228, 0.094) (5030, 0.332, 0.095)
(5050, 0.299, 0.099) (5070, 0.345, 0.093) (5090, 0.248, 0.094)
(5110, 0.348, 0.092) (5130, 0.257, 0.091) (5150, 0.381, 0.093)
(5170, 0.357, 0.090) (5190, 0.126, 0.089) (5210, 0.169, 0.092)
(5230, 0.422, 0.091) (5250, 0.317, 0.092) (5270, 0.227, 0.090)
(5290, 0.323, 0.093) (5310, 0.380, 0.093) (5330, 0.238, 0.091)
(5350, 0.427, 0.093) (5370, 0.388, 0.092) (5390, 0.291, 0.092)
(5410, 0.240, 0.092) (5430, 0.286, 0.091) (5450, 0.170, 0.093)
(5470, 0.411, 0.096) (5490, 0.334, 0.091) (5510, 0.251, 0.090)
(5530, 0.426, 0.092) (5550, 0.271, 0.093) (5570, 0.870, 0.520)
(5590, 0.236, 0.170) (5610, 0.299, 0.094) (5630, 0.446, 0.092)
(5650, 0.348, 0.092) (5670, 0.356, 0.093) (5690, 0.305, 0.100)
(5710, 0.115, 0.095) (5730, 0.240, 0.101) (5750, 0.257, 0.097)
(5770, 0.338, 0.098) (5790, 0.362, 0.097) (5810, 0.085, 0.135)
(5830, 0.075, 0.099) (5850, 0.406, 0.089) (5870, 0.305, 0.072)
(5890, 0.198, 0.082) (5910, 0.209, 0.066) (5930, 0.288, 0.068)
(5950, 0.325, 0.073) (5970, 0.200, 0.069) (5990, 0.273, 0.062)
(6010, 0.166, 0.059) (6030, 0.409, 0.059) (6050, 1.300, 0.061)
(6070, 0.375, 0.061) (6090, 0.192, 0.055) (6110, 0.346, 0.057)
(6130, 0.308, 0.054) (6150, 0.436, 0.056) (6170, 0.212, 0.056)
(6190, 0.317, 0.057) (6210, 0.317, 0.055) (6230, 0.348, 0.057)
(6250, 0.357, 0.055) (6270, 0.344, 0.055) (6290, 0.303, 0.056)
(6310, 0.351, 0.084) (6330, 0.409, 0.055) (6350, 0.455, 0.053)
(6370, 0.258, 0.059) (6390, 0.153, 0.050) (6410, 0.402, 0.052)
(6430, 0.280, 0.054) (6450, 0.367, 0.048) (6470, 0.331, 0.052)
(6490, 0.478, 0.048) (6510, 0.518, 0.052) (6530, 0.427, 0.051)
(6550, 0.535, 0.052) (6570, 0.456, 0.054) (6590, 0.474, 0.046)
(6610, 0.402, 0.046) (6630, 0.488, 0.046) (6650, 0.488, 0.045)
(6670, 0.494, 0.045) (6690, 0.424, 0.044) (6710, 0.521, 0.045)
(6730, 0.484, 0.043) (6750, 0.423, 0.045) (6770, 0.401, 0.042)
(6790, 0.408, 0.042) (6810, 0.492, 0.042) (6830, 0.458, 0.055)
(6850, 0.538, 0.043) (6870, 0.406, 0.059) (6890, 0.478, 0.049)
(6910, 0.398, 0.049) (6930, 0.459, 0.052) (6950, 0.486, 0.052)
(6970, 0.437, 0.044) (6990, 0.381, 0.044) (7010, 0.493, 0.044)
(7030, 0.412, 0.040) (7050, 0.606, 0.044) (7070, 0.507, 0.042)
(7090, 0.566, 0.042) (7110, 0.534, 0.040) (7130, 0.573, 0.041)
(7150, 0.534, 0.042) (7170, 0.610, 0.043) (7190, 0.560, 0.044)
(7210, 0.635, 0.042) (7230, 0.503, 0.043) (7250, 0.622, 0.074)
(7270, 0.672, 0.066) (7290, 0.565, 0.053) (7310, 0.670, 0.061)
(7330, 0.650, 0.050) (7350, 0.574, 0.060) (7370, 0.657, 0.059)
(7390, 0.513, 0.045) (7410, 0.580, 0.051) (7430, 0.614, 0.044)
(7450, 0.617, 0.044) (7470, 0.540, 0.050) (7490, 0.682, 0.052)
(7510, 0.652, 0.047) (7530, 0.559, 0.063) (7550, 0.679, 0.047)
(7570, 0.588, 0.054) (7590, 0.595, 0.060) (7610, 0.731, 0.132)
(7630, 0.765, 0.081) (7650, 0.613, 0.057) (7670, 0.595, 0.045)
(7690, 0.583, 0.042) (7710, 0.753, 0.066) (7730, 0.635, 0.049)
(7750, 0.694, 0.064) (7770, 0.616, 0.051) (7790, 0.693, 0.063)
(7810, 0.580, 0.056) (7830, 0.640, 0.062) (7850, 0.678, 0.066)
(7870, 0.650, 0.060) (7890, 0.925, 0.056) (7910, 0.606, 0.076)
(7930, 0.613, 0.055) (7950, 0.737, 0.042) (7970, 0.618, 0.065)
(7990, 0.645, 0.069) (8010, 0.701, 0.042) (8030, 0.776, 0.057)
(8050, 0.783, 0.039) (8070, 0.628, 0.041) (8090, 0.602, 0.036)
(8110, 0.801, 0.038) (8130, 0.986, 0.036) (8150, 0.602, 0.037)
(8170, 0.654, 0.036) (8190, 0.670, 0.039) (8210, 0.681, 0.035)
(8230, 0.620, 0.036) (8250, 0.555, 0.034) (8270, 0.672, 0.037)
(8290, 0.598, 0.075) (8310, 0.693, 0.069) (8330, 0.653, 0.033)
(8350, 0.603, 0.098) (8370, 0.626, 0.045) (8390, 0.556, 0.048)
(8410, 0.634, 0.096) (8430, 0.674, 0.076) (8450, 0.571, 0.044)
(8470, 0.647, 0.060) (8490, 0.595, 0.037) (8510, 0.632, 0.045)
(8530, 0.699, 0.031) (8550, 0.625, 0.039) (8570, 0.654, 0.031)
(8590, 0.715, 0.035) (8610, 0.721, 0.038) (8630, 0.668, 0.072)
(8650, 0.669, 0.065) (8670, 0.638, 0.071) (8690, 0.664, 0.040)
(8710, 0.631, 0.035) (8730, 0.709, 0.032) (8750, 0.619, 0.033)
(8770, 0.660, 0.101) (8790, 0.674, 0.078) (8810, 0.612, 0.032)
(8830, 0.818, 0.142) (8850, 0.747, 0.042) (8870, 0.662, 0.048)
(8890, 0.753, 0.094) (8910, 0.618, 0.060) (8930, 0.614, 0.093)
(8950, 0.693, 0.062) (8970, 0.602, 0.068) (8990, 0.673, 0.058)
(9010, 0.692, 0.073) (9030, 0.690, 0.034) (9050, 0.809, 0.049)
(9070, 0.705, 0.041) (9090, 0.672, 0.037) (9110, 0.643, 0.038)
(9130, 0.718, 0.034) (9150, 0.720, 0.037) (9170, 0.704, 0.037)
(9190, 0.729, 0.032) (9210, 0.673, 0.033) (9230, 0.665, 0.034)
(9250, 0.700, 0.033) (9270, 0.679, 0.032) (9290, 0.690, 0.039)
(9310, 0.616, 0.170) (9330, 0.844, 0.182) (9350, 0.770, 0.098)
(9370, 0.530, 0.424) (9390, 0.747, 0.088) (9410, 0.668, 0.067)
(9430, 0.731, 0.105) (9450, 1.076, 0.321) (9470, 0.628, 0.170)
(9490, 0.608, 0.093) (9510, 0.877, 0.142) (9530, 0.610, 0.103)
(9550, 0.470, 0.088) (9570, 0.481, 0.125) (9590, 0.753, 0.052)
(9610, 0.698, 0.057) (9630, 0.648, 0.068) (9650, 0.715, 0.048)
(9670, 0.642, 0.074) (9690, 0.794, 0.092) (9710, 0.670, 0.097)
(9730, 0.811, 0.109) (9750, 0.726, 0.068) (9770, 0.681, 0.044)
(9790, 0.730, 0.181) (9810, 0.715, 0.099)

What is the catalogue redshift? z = 0.622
